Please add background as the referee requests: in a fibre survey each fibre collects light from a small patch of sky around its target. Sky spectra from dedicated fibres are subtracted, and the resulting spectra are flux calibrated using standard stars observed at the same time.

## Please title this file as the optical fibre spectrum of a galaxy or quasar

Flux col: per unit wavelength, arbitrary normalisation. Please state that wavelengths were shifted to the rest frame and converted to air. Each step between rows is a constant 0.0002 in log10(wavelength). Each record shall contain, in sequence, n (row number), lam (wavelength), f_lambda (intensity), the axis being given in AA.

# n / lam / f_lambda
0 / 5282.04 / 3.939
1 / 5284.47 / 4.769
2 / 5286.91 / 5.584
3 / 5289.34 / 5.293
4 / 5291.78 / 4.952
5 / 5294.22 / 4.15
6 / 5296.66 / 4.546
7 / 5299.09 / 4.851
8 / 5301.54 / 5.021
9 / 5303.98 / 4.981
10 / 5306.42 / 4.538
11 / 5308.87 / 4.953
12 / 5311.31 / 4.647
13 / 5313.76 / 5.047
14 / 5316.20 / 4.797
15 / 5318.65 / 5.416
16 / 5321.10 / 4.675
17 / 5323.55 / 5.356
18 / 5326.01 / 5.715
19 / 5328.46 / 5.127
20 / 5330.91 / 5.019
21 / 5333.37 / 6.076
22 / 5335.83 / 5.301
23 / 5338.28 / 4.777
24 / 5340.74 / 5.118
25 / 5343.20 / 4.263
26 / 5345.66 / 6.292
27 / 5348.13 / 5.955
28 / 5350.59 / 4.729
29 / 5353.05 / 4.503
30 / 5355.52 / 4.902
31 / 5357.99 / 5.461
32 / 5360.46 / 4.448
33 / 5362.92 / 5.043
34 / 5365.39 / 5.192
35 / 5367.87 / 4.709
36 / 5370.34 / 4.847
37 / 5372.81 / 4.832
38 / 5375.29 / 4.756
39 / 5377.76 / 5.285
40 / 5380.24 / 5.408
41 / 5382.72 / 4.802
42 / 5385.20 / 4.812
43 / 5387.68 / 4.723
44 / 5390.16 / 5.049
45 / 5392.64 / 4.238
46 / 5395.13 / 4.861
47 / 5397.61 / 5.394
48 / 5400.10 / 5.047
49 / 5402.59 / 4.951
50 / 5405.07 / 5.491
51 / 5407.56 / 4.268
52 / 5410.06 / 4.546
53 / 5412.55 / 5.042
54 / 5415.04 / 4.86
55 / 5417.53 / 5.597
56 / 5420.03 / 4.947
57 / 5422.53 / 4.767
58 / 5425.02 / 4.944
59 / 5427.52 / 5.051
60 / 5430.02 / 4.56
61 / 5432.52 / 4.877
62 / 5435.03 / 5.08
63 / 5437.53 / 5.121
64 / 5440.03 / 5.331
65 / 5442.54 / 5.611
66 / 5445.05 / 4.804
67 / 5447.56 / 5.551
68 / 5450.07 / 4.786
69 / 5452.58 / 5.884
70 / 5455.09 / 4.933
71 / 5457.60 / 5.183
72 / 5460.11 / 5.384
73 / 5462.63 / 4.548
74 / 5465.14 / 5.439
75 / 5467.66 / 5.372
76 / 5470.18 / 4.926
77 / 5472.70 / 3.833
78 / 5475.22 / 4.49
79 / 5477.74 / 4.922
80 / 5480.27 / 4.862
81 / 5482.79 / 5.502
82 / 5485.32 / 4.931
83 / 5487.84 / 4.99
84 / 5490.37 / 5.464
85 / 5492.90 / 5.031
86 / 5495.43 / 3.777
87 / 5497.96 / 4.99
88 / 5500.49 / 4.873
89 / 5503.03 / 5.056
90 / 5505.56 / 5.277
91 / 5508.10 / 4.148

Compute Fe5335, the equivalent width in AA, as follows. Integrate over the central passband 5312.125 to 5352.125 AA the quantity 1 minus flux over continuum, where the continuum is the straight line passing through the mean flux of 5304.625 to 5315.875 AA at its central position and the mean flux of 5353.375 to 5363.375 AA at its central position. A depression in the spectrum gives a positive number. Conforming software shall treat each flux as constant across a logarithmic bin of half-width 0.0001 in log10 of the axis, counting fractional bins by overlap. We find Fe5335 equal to -3.0 AA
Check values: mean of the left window 4.81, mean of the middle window 5.22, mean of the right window 4.92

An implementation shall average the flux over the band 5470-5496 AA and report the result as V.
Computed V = 4.82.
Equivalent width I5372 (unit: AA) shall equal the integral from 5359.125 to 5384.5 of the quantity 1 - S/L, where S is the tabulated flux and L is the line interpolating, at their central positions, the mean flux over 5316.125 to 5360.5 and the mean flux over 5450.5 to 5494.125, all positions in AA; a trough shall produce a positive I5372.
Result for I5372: 1.1 AA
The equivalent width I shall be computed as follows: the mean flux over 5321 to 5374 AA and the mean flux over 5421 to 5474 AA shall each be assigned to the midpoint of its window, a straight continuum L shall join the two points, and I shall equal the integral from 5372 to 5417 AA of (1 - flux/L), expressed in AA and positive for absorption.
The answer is 1.43 AA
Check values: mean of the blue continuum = 5.12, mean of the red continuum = 5.05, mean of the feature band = 4.92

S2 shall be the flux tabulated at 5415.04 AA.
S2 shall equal 4.86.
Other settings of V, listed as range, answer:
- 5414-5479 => 5.03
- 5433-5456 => 5.22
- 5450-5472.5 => 5.12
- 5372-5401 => 4.93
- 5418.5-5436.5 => 4.9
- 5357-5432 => 4.93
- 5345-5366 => 5.14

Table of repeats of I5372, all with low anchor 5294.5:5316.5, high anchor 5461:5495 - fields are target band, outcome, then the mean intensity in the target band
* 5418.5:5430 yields -0.05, 4.9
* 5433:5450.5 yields -1.05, 5.19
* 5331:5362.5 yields -2.09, 5.14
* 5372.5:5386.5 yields -0.41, 4.99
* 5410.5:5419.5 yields -0.40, 5.1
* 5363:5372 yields -0.16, 4.93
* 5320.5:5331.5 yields -0.93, 5.22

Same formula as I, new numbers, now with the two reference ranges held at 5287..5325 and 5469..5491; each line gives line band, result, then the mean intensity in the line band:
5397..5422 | -0.6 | 5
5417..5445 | -1.0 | 5.05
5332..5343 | -0.7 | 5.21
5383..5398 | 0.2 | 4.81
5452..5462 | -0.8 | 5.26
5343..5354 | -0.8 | 5.25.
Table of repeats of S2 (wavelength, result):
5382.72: 4.802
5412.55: 5.042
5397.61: 5.394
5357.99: 5.461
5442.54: 5.611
